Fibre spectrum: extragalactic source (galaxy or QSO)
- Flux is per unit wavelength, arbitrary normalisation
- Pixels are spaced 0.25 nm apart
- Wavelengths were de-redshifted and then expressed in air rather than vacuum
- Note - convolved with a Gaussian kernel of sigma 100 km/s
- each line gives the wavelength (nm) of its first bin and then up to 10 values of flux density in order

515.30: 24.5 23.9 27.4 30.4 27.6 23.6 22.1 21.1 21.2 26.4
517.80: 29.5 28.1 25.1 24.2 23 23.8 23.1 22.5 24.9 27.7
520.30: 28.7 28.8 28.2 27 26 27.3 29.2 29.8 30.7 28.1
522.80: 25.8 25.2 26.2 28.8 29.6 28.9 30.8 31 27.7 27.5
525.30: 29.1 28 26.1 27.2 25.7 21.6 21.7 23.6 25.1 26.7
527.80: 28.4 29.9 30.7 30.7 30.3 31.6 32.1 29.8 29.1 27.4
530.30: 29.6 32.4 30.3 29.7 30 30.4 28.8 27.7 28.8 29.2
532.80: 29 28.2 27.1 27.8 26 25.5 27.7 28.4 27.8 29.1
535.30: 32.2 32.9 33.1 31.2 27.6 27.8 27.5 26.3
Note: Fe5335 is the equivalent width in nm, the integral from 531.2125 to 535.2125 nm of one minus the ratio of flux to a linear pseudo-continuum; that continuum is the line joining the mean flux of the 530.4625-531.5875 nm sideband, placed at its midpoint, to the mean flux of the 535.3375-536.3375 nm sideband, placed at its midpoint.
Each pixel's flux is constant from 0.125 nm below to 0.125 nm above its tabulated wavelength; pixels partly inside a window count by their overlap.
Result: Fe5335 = 0.36 nm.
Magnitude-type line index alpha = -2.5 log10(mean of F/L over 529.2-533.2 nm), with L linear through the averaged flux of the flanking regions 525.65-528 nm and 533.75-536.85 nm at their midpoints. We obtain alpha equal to -0.09 mag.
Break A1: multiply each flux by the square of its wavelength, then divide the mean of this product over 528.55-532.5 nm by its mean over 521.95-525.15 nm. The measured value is 1.08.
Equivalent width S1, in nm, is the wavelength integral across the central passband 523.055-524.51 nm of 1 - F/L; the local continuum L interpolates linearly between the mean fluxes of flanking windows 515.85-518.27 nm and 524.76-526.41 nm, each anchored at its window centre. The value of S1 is -0.09 nm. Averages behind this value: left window 25.6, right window 27.3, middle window 28.7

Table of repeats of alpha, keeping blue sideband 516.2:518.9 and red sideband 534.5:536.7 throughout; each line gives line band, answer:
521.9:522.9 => -0.101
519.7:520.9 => -0.089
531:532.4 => -0.012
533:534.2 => 0.100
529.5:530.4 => -0.020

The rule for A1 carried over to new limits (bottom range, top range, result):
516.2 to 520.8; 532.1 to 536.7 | 1.22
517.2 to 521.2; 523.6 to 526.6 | 1.11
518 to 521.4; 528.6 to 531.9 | 1.22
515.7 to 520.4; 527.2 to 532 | 1.23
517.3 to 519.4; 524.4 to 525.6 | 1.17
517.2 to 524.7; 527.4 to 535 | 1.12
